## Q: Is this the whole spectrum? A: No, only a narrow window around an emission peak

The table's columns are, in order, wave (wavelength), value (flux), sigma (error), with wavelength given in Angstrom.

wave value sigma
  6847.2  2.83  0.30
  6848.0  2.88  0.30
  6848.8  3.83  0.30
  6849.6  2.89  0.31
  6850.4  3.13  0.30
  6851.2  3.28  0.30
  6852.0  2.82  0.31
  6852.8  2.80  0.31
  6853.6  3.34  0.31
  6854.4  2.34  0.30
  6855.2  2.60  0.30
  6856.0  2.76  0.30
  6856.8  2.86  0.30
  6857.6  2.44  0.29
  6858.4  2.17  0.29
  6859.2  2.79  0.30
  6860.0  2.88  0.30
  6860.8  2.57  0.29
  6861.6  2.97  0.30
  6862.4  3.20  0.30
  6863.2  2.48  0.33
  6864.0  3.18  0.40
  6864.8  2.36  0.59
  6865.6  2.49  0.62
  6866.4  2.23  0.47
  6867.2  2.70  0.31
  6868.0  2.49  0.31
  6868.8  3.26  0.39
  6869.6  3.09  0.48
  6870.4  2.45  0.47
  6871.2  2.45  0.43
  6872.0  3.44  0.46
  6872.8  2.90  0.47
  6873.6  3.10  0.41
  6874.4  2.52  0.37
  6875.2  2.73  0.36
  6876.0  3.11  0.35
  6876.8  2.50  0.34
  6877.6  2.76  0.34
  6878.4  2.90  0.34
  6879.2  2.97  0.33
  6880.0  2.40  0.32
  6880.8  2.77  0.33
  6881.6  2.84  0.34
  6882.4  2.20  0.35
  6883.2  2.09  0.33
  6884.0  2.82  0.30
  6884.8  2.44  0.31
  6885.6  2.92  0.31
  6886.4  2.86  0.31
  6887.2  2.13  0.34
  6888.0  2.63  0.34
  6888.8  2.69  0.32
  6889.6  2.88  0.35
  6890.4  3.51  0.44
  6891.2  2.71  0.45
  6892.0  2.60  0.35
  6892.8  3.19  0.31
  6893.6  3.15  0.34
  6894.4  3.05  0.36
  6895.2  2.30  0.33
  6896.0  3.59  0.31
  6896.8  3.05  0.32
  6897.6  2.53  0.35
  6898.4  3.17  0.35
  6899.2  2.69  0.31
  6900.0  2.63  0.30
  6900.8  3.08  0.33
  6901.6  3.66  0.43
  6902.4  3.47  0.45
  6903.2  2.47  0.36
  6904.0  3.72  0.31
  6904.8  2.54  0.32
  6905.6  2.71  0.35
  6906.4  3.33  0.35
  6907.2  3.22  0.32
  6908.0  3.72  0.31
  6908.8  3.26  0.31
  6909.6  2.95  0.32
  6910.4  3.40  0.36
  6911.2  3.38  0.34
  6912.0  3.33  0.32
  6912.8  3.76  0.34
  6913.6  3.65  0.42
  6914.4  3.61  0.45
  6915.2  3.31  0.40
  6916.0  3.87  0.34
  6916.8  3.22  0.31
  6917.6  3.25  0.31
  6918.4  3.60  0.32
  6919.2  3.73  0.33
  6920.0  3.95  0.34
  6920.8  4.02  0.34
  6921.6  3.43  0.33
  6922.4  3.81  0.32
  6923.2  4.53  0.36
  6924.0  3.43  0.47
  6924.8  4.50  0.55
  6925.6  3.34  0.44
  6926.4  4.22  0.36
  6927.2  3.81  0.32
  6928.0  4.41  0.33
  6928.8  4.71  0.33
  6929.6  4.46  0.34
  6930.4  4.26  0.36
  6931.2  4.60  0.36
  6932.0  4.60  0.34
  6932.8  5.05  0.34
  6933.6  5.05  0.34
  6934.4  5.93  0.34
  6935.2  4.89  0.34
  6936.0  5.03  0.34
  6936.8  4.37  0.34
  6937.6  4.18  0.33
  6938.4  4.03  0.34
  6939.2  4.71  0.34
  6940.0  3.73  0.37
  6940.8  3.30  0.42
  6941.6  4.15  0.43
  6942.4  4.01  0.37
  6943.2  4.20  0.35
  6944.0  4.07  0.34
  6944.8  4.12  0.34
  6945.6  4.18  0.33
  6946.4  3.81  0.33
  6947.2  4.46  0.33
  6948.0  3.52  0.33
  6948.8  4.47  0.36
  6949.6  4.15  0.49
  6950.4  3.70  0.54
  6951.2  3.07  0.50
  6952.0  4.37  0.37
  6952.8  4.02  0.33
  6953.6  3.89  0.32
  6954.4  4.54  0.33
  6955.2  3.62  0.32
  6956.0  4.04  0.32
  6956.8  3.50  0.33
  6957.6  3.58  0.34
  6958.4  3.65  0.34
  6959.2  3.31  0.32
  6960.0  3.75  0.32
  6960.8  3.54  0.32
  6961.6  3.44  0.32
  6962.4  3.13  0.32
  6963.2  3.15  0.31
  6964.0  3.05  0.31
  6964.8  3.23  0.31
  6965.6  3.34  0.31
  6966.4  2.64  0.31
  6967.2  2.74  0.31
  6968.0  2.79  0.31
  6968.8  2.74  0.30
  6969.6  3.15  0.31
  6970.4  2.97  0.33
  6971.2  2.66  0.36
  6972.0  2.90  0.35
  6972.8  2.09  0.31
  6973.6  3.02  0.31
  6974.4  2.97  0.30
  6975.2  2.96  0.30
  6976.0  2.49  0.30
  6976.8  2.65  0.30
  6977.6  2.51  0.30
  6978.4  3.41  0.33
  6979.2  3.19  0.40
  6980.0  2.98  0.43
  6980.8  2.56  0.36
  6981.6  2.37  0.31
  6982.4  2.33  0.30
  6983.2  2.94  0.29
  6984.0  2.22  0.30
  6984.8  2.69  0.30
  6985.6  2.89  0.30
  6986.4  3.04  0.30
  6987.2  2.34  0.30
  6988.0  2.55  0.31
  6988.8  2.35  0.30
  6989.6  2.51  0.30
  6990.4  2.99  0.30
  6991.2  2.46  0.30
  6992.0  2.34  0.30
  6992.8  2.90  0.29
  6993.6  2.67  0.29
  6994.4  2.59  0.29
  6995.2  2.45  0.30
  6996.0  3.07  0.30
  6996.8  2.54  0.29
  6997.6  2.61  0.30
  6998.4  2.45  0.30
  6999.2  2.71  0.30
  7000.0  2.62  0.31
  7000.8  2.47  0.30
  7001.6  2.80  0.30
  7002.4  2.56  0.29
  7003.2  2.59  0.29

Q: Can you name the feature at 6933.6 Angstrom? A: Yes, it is Mg II 2798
